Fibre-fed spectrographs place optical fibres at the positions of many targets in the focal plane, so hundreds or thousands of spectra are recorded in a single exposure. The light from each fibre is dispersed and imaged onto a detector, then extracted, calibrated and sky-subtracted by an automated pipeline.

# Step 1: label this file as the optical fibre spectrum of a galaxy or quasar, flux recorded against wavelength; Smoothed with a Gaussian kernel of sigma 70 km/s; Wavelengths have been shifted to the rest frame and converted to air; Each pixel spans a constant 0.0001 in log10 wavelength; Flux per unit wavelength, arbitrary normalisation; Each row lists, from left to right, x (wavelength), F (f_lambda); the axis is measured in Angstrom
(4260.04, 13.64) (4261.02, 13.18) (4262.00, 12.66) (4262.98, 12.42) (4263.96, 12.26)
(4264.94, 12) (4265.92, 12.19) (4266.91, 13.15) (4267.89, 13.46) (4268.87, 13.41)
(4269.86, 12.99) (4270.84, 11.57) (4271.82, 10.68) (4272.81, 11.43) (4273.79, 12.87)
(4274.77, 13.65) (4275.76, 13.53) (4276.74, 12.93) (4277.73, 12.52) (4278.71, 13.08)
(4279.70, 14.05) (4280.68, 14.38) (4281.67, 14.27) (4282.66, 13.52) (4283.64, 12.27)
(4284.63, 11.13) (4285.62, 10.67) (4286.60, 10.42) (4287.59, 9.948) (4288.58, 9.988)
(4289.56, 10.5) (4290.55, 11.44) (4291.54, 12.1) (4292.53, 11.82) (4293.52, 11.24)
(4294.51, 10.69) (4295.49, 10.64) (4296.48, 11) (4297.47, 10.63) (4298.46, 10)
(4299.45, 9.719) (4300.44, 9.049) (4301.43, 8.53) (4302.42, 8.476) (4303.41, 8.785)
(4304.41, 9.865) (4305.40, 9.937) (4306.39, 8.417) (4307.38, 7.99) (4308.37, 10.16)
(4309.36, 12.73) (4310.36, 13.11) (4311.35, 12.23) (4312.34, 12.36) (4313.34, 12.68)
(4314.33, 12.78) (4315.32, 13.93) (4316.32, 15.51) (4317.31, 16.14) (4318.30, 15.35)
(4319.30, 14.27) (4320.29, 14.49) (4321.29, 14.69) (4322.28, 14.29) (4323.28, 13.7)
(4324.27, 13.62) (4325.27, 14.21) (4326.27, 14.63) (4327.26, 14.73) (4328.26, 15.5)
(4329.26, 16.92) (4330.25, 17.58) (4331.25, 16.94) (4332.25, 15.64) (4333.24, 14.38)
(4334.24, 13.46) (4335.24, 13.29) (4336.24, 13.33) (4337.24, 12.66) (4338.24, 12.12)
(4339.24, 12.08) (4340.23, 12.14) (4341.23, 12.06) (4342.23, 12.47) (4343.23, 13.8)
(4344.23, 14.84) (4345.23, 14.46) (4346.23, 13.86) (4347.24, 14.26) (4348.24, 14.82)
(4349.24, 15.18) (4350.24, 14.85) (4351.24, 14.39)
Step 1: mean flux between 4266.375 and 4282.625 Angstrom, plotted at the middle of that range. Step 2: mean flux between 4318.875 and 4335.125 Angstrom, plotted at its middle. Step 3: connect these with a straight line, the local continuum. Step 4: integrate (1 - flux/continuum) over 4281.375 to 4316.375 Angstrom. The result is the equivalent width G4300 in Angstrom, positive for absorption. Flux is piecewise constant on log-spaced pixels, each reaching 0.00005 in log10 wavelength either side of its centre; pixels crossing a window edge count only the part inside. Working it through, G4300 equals 7.3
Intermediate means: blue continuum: 13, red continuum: 14.9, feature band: 11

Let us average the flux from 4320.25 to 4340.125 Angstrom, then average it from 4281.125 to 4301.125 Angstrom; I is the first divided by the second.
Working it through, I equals 1.30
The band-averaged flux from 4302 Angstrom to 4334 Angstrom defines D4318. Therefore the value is 13.3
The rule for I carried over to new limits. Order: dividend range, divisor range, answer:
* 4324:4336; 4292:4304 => 1.50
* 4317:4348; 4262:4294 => 1.16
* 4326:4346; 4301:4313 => 1.38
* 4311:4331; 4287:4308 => 1.45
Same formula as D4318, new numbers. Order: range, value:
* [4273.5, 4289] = 12.5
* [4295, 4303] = 9.75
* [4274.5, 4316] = 11.4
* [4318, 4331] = 14.9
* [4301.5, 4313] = 10.3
